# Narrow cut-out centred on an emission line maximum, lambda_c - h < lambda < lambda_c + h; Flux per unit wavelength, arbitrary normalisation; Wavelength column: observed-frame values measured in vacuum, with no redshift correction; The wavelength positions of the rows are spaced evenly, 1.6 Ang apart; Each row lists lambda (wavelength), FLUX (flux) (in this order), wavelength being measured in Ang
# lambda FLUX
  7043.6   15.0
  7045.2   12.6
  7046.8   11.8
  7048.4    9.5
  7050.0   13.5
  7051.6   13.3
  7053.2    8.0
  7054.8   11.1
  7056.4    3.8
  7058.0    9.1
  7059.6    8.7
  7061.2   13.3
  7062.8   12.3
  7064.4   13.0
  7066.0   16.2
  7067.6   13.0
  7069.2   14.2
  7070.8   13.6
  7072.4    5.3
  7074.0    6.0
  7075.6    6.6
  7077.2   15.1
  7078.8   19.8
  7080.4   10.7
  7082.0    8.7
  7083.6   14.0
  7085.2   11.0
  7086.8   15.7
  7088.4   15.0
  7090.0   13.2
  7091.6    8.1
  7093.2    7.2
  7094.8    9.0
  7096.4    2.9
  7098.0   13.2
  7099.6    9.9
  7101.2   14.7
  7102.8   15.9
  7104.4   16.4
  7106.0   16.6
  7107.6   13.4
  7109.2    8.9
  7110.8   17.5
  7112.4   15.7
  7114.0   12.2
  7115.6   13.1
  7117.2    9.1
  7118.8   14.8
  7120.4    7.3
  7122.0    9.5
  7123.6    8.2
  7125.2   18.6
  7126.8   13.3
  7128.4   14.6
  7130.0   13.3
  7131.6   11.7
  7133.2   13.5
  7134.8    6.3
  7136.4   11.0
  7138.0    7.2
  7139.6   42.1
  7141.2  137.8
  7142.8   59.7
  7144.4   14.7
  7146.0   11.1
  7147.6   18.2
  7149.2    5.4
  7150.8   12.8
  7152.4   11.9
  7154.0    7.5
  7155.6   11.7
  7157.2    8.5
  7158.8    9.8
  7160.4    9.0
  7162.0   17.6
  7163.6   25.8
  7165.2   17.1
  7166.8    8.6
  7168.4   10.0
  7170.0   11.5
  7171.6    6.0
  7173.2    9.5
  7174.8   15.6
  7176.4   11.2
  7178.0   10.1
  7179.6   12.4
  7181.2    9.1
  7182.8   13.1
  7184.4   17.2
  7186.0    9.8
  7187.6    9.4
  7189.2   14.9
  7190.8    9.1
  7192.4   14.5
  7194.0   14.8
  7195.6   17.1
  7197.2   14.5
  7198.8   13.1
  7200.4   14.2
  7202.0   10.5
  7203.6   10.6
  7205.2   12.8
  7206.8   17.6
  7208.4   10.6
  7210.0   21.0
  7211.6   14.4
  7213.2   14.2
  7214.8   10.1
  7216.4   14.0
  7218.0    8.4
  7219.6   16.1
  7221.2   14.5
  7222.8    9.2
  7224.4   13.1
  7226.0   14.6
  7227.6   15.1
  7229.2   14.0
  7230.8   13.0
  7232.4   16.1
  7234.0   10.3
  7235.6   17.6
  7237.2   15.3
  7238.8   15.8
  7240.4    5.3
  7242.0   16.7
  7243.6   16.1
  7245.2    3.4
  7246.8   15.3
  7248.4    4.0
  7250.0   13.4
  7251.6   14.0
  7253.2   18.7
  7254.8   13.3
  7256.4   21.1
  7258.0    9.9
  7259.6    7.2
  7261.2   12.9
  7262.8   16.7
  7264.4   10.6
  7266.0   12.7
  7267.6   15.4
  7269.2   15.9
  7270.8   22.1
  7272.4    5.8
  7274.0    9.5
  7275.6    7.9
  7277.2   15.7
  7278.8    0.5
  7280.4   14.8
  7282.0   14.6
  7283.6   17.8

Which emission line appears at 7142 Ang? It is H-alpha 6563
